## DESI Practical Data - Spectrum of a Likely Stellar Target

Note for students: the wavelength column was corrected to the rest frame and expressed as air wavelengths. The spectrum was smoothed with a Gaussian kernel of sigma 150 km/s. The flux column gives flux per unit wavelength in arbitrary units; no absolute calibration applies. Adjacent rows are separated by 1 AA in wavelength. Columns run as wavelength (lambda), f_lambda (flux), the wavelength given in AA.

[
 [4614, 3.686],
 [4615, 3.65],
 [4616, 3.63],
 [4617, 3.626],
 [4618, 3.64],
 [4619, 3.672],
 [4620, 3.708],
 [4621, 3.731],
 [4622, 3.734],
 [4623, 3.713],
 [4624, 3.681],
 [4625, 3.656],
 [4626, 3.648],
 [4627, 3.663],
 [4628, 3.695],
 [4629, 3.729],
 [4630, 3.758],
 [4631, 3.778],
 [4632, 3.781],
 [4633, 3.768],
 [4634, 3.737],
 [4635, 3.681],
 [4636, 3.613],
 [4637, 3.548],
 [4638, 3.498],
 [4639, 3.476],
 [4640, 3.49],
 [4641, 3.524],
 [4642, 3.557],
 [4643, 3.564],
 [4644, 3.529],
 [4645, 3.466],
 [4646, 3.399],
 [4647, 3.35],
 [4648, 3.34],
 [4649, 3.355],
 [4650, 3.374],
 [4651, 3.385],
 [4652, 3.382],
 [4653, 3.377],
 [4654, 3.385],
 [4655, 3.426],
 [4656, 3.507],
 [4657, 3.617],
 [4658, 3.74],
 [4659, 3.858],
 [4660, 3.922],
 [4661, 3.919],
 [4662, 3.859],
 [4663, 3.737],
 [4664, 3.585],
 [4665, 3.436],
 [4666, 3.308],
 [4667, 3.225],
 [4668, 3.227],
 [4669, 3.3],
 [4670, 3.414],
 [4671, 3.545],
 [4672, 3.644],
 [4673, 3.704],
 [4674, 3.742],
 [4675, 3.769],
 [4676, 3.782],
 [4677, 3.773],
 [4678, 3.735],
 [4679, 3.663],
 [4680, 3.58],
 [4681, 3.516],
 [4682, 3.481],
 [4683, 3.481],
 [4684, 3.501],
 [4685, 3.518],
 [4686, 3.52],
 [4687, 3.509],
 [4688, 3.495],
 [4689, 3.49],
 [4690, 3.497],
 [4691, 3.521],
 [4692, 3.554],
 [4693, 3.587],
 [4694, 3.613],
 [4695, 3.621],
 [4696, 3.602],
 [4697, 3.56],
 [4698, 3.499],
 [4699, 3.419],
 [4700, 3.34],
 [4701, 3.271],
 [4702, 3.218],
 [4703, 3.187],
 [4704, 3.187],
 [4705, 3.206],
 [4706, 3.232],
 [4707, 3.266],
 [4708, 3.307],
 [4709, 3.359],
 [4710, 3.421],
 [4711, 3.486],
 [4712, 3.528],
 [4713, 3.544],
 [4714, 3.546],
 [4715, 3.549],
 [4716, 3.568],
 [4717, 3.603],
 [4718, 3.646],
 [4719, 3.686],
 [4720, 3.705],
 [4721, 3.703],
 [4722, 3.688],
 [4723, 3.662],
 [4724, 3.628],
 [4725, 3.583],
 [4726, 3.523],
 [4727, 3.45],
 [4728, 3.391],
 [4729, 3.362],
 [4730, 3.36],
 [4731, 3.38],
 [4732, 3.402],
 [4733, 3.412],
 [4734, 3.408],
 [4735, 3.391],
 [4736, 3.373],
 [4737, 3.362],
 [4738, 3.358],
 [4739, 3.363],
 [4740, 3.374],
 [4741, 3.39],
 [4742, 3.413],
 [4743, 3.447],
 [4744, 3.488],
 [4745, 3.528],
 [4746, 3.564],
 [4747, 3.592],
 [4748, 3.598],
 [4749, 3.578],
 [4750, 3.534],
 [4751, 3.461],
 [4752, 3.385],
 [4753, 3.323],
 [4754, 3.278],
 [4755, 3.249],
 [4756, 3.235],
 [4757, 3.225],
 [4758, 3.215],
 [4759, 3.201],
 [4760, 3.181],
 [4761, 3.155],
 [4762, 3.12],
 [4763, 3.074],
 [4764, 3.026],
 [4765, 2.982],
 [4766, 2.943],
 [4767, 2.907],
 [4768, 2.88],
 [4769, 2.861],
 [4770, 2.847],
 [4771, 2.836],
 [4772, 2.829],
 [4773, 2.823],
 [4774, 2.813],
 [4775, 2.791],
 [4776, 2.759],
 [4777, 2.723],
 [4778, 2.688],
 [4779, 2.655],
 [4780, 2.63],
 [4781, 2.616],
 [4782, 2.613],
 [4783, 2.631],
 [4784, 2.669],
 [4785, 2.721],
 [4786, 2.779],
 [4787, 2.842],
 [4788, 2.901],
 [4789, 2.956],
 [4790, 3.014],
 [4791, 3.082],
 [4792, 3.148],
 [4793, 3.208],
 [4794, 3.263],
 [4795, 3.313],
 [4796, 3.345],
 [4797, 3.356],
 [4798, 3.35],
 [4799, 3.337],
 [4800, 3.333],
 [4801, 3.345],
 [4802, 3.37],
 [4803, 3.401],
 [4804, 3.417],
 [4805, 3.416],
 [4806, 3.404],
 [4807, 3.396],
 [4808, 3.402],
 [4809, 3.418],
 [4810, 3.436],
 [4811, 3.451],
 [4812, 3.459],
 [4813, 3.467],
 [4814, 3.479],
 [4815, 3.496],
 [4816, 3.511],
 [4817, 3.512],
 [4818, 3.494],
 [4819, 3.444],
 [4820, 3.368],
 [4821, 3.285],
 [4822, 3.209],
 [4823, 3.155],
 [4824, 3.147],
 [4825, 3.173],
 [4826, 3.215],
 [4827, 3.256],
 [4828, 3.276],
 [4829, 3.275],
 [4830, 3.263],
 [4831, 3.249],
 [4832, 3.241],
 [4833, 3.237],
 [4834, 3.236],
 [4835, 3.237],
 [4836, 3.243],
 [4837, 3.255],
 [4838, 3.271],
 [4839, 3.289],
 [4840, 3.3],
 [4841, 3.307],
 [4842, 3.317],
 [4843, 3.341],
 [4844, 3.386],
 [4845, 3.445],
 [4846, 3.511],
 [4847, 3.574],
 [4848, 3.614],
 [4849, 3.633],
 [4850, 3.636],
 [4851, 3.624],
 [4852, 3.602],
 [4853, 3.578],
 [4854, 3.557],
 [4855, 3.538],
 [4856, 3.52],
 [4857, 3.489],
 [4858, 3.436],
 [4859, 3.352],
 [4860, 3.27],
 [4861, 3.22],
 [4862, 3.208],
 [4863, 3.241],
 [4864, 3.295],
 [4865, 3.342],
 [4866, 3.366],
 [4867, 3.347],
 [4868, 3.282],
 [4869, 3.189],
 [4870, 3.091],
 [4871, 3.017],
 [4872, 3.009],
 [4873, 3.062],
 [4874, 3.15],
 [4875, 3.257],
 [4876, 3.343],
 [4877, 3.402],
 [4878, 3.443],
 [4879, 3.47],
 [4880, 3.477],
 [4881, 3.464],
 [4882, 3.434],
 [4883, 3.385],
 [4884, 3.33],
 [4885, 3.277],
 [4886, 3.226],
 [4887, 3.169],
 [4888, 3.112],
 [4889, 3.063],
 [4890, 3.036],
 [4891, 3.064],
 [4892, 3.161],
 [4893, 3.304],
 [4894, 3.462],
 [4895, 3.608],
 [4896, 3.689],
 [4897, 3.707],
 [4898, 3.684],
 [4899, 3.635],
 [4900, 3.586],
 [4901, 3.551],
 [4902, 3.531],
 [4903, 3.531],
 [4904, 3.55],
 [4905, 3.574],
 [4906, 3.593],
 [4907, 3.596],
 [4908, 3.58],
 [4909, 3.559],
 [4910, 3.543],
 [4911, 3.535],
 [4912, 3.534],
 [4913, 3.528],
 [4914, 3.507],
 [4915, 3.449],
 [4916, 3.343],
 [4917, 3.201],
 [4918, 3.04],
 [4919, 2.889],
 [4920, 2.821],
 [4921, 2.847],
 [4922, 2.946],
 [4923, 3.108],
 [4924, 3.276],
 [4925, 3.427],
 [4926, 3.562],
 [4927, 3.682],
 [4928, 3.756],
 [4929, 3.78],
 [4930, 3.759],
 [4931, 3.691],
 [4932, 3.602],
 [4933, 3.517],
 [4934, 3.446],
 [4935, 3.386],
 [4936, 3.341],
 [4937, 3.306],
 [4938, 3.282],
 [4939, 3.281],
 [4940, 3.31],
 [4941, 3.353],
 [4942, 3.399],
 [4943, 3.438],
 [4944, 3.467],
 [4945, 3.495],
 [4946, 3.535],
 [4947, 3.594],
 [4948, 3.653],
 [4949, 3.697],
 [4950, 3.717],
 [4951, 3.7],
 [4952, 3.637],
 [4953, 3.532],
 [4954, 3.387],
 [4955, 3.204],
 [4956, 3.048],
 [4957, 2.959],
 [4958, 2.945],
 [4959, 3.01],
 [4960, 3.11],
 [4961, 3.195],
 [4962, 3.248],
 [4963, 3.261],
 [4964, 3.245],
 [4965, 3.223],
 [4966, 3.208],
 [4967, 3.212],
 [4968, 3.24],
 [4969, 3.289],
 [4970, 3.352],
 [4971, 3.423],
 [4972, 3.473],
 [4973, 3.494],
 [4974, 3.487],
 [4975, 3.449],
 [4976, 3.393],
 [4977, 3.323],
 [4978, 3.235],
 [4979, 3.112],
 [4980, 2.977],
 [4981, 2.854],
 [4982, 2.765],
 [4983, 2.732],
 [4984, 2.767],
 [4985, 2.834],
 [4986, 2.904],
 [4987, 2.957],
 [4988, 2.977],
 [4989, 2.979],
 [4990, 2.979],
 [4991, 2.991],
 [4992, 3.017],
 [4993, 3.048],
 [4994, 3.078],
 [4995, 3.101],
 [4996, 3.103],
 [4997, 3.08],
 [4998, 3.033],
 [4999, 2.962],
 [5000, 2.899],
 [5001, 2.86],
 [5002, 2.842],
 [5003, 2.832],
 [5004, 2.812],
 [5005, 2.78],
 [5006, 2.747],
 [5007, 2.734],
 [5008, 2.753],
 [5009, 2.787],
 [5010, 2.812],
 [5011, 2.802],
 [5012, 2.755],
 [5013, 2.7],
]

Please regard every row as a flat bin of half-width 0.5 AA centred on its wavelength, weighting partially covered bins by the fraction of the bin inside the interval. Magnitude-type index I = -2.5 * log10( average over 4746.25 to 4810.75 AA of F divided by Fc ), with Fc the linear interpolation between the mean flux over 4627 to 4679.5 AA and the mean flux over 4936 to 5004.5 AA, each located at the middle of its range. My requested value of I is 0.105 mag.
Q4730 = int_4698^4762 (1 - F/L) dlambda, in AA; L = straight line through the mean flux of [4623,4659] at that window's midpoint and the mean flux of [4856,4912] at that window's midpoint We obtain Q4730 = 1.4 AA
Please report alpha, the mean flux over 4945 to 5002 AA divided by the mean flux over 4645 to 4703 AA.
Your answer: 0.9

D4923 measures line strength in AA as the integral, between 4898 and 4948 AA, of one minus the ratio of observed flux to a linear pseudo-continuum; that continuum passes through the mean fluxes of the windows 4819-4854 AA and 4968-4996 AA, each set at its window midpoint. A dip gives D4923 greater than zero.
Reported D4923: -3.6 AA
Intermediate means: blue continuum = 3.35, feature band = 3.44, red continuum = 3.11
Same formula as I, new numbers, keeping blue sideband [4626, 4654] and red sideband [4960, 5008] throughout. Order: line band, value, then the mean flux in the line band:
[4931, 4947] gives -0.10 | 3.43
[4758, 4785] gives 0.18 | 2.86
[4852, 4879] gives -0.03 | 3.32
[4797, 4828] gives -0.02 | 3.37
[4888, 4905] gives -0.08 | 3.44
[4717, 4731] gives -0.04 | 3.56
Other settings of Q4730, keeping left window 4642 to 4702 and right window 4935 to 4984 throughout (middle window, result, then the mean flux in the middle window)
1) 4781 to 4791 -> 1.9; 2.8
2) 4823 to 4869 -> 0.5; 3.36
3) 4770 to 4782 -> 2.5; 2.74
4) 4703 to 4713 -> 0.5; 3.34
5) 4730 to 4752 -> 0.2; 3.44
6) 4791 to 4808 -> 0.5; 3.33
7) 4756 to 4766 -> 1.0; 3.13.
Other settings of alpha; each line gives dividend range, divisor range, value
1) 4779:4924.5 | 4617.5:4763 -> 0.94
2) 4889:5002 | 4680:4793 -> 1.01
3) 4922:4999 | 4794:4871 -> 0.97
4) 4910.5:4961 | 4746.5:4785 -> 1.12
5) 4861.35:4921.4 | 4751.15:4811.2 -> 1.09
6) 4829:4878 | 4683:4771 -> 0.99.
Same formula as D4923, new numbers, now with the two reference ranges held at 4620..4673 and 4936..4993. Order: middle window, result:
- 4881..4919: -1.24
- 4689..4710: 0.67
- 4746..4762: 0.53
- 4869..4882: 0.26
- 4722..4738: 0.16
